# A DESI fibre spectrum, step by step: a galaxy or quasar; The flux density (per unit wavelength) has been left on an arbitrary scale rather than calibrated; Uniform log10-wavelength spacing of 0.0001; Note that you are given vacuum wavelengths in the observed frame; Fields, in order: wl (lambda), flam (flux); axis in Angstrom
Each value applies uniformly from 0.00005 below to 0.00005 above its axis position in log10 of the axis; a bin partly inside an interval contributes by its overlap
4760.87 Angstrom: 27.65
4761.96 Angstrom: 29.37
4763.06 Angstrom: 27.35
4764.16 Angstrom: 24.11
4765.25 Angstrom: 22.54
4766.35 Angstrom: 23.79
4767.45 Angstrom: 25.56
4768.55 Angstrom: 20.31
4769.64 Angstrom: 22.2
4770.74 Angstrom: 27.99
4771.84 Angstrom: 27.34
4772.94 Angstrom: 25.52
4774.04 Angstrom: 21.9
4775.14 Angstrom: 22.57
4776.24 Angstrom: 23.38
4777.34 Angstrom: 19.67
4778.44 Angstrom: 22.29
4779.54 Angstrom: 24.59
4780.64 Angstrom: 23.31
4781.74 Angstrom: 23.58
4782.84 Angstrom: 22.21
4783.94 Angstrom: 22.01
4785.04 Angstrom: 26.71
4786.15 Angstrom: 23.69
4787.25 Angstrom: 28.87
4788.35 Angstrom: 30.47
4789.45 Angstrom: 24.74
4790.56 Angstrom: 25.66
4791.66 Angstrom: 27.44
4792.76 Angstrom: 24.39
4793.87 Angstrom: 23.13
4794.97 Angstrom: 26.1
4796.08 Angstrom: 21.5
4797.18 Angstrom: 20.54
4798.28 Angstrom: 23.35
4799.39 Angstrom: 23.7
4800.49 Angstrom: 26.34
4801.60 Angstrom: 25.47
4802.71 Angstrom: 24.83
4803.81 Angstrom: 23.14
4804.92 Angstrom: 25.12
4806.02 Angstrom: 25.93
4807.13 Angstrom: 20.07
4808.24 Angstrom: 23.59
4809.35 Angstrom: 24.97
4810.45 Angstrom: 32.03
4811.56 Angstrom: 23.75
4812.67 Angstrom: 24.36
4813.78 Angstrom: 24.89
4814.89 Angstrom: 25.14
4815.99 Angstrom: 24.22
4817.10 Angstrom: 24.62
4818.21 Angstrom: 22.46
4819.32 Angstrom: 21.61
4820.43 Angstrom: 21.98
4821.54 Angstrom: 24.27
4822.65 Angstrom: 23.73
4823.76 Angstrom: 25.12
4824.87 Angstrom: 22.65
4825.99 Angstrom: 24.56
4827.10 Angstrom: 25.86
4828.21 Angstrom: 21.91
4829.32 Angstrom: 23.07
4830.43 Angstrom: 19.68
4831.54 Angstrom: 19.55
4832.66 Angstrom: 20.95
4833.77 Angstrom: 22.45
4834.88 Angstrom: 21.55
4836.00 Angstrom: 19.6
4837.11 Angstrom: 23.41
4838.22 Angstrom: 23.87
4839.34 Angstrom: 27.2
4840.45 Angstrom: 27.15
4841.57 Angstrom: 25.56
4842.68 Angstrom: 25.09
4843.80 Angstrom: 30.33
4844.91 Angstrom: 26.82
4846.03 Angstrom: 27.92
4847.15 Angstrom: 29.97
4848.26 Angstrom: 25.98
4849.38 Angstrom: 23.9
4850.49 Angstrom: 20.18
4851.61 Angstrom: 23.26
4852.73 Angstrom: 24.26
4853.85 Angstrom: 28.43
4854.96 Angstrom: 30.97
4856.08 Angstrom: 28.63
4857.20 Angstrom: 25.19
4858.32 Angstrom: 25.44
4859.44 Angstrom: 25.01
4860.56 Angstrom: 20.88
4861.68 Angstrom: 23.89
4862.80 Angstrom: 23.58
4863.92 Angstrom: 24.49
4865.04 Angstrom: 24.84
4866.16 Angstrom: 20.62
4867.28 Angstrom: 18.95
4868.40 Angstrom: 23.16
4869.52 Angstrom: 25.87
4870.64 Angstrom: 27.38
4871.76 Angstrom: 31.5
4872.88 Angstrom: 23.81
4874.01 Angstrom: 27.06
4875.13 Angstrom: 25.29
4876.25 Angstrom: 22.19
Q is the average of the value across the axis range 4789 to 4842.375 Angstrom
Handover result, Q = 23.9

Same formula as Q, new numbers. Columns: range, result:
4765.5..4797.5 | 24.2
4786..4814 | 24.9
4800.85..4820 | 24.5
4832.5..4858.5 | 25.4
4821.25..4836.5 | 22.5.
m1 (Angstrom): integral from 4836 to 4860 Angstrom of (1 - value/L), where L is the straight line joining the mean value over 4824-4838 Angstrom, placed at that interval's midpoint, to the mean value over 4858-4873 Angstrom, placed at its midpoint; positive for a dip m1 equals -2.9 Angstrom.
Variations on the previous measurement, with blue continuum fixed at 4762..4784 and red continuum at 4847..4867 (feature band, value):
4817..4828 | 0.4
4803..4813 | -0.2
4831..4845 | 0.3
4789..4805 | -0.2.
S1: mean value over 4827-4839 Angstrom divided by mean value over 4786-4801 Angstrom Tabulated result 0.88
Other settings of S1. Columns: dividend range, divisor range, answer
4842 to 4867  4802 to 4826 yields 1.05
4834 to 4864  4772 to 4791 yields 1.04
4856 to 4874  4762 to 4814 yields 1.00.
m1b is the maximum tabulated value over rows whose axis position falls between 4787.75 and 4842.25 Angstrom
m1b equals 32.03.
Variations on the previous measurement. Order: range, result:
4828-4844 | 30.33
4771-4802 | 30.47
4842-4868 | 30.97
